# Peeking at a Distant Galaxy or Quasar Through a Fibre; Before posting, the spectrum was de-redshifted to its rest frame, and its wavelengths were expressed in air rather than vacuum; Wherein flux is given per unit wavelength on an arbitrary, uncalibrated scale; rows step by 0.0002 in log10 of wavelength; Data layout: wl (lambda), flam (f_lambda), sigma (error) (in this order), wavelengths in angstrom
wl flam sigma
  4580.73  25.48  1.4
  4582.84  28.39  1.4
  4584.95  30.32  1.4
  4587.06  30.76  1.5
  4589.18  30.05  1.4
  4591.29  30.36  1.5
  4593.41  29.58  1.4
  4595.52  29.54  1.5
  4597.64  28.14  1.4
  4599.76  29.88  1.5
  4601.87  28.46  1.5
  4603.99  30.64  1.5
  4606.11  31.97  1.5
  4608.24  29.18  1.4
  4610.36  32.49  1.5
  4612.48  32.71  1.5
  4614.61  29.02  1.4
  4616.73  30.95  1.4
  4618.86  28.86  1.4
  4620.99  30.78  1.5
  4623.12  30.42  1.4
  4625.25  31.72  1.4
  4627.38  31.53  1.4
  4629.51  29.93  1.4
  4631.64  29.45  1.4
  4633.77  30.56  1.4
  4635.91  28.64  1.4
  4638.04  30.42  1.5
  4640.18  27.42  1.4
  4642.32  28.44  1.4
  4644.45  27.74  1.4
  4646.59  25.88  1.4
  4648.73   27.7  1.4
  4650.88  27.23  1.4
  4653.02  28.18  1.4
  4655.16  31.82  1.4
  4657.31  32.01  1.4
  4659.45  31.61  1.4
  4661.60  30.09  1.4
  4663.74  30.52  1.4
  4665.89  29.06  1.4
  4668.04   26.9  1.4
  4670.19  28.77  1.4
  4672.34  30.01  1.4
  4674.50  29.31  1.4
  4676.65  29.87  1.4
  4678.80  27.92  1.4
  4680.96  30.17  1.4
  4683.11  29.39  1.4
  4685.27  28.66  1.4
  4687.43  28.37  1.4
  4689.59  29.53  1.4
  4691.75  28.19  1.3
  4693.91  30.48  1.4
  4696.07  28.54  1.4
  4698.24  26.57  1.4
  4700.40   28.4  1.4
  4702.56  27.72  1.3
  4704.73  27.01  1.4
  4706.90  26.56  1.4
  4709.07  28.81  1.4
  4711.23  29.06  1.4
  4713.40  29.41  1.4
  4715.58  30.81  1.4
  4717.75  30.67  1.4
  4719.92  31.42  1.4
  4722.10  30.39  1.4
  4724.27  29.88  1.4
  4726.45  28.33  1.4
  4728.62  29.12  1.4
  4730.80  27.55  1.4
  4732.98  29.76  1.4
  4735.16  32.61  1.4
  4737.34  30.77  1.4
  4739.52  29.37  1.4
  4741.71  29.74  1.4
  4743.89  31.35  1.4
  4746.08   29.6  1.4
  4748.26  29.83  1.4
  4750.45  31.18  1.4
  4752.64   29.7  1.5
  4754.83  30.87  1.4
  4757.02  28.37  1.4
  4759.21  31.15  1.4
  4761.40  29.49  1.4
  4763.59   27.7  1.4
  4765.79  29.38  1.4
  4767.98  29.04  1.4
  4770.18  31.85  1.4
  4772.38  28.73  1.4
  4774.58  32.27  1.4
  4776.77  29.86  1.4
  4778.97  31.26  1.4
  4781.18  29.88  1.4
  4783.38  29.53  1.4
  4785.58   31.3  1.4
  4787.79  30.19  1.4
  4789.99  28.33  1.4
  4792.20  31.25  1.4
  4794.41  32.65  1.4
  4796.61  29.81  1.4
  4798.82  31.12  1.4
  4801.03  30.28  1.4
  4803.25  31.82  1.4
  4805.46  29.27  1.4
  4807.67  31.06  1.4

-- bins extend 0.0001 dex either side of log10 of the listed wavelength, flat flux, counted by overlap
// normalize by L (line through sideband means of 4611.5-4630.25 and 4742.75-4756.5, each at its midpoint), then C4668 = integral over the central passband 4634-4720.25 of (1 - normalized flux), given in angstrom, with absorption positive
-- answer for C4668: 4.3 angstrom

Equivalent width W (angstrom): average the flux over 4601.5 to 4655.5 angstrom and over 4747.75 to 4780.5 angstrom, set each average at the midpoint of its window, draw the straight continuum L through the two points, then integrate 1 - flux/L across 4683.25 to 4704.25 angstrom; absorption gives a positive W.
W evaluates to 0.96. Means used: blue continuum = 29.7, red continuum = 30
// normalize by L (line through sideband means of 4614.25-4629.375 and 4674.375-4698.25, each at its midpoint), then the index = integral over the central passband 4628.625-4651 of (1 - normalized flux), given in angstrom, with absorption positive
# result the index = 1.2 angstrom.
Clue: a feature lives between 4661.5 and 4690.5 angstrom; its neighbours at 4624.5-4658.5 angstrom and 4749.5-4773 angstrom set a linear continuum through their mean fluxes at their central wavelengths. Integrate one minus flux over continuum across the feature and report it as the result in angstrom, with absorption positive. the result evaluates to 0.3 angstrom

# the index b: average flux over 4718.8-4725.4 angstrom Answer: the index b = 30.5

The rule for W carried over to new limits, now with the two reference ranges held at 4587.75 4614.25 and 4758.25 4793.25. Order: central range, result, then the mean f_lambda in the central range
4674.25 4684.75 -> 0.3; 29.3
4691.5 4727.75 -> 1.4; 29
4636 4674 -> 1.4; 29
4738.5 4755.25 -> 0.0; 30.2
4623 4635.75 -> -0.1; 30.5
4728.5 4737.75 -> 0.0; 30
